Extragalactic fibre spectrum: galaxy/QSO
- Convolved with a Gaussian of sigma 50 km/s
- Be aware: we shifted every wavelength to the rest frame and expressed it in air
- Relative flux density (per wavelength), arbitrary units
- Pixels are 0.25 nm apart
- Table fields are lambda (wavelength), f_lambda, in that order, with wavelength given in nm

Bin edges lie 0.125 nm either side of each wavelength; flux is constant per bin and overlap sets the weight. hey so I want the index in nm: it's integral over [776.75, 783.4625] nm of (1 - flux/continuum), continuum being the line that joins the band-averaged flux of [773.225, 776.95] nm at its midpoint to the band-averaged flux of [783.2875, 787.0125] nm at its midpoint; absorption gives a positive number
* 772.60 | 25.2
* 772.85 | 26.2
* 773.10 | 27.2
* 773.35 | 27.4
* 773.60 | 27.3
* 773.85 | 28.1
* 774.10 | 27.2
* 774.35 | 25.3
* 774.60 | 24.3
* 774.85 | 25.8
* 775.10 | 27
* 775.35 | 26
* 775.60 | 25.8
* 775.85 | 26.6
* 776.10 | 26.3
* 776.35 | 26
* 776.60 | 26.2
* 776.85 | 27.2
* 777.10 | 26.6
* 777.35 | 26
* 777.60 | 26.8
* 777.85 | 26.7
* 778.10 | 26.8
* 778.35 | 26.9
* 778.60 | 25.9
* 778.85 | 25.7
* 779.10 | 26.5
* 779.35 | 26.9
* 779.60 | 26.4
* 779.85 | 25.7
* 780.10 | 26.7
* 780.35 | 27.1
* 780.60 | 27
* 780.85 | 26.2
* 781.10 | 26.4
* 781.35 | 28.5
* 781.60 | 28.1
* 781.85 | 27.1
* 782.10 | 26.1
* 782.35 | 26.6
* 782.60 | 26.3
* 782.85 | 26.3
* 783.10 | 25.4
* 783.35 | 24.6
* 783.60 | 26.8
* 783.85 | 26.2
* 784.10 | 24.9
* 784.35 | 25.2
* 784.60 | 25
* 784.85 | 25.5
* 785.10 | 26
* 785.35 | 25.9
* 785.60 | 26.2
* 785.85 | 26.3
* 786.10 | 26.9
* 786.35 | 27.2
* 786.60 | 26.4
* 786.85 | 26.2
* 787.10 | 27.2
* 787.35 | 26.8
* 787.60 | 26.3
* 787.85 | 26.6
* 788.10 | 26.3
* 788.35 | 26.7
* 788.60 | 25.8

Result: -0.08 nm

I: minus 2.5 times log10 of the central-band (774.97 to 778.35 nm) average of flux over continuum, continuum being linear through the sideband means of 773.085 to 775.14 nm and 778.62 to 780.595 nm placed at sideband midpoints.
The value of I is 0.00 mag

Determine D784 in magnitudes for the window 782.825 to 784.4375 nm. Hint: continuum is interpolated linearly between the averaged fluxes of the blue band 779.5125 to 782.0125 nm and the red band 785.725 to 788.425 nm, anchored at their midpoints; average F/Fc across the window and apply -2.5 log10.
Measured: 0.05 mag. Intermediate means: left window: 26.9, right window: 26.6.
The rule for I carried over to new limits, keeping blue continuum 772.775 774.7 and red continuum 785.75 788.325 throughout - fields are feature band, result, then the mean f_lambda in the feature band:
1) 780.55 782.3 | -0.016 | 27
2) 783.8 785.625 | 0.045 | 25.6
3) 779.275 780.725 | 0.001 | 26.6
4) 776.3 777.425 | 0.009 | 26.4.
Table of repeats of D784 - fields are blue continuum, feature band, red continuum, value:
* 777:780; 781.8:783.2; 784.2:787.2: 0.00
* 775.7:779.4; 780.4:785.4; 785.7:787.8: 0.01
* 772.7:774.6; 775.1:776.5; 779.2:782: 0.02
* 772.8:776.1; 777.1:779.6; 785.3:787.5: 0.00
